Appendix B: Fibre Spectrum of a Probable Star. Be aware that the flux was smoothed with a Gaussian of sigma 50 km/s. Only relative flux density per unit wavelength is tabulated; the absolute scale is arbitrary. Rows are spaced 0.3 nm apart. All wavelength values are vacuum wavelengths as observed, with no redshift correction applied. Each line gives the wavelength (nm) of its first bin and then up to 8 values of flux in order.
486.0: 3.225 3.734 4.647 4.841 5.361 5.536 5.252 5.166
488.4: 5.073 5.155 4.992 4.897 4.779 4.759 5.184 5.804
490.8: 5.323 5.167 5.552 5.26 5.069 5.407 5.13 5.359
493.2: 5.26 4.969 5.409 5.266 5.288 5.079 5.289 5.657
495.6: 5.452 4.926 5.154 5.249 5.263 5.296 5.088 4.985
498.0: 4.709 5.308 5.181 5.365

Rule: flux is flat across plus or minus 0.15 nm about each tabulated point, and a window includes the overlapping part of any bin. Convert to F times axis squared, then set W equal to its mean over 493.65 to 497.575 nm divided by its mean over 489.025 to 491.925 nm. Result 1.0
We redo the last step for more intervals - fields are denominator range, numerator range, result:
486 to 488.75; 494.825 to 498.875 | 1.11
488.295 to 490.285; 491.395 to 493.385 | 1.07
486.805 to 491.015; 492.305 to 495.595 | 1.05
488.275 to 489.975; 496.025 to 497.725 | 1.08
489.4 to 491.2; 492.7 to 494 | 1.03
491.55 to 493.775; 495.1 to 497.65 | 1.02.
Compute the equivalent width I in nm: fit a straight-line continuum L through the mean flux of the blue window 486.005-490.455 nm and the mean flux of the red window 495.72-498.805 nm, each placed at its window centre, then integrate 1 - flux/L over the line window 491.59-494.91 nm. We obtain -0.13 nm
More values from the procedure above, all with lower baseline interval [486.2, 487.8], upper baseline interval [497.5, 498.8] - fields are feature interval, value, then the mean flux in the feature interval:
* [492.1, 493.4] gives -0.075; 5.27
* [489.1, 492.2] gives -0.143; 5.18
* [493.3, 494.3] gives -0.045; 5.22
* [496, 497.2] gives -0.045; 5.23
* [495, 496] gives -0.067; 5.36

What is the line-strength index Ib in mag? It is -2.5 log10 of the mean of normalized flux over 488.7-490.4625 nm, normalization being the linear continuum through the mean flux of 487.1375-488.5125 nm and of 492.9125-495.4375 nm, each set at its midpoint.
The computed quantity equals 0.06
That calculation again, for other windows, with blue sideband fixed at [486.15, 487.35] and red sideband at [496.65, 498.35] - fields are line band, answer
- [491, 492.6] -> -0.09 mag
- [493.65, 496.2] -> -0.06 mag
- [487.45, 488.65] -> -0.12 mag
